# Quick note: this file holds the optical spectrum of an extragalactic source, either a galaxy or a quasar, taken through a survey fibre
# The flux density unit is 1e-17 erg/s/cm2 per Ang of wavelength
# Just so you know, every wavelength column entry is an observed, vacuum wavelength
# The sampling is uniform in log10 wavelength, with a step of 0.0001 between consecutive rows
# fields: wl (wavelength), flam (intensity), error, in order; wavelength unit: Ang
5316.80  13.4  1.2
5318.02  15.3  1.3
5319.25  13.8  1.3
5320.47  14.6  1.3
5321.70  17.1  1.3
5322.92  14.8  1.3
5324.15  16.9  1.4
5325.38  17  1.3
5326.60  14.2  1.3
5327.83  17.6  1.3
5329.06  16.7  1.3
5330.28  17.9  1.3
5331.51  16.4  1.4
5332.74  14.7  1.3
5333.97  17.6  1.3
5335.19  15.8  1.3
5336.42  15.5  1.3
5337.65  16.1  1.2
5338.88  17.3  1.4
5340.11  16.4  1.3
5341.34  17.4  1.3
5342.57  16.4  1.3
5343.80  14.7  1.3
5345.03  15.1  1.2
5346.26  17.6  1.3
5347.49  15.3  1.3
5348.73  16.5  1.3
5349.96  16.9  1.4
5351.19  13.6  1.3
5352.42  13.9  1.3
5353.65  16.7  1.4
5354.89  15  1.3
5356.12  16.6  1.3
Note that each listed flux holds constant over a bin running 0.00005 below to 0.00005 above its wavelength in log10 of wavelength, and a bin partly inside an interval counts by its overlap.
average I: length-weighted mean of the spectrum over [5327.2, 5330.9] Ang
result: 17.4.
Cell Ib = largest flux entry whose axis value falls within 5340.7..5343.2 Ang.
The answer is 17.4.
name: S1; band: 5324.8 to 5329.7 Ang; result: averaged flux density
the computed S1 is 16.4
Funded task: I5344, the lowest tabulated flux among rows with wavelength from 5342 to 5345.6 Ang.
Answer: 14.7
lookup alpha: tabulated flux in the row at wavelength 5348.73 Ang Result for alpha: 16.5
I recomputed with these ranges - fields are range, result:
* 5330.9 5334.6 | 16.2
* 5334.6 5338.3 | 15.8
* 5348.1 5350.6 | 16.6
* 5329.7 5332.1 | 17.1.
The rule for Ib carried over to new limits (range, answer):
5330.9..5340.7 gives 17.6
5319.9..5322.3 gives 17.1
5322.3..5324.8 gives 16.9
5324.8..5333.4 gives 17.9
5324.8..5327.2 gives 17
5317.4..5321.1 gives 15.3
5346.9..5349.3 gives 16.5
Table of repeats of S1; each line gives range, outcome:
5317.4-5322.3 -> 15.2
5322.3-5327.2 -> 15.7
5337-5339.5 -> 16.7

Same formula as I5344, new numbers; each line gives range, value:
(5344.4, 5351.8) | 13.6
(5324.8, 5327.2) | 14.2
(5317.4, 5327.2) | 13.8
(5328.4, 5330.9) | 16.7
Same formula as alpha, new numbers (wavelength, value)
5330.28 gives 17.9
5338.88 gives 17.3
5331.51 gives 16.4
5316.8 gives 13.4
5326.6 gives 14.2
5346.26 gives 17.6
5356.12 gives 16.6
